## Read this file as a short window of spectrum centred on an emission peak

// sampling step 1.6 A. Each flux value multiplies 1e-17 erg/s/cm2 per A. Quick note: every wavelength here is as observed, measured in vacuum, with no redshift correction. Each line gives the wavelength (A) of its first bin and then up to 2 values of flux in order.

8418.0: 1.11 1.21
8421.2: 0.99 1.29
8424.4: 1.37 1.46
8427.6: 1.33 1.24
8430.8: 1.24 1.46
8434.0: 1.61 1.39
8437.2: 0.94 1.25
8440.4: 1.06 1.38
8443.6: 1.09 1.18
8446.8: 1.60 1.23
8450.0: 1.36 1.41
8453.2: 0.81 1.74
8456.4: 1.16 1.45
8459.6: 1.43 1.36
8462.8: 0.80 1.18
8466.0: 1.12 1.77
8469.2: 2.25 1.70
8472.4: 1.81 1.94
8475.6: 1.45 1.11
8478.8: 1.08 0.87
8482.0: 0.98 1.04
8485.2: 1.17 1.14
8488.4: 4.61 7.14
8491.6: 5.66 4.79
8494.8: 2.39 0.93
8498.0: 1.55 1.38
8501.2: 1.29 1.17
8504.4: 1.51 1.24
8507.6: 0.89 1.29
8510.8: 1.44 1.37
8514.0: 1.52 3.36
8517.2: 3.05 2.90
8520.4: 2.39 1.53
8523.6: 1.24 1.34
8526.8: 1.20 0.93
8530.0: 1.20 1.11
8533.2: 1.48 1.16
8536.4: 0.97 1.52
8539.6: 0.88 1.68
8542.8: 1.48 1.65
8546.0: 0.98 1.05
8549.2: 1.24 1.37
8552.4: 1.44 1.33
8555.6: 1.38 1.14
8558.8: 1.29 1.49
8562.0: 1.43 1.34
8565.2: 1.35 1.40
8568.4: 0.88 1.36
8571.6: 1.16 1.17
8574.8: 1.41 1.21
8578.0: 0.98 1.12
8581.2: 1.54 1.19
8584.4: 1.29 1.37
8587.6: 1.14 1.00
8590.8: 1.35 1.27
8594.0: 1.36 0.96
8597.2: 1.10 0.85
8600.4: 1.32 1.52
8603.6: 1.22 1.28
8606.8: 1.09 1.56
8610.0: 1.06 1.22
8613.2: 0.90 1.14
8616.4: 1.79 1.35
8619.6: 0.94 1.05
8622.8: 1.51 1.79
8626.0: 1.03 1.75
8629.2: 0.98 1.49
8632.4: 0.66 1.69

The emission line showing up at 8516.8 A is [N II] 6583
